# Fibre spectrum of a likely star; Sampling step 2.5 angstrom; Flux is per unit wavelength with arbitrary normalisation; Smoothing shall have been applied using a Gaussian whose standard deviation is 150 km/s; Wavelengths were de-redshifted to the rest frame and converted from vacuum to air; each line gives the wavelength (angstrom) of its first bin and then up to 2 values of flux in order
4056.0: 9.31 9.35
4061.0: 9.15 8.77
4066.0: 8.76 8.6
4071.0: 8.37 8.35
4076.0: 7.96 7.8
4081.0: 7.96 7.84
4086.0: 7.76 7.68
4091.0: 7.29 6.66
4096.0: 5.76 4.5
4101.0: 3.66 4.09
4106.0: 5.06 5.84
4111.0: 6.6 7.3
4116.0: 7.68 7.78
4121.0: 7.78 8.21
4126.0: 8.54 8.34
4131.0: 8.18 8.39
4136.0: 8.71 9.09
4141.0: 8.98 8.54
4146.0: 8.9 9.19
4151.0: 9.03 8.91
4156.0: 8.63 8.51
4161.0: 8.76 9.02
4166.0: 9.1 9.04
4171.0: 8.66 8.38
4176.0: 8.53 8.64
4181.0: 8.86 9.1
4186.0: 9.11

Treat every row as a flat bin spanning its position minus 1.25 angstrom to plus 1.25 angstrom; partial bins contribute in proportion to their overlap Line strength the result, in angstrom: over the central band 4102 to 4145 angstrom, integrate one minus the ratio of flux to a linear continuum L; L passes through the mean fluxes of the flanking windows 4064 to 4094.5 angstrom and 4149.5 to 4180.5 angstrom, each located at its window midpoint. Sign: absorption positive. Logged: 4.2 angstrom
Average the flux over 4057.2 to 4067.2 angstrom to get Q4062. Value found 9.01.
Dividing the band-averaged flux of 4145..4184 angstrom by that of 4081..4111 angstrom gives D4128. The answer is 1.44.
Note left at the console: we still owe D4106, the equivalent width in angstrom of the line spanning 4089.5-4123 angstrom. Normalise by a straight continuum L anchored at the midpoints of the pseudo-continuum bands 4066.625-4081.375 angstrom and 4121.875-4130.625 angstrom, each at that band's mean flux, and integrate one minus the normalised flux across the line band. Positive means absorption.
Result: 8.4 angstrom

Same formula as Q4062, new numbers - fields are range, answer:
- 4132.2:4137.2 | 8.54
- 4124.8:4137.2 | 8.43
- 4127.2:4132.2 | 8.26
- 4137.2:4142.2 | 9.03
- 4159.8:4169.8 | 8.98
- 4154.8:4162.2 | 8.63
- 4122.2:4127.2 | 8.37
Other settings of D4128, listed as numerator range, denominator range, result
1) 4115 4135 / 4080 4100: 1.18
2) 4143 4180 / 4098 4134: 1.29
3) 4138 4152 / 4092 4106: 1.79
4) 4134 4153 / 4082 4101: 1.35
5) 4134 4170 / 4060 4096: 1.11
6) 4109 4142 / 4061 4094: 1.00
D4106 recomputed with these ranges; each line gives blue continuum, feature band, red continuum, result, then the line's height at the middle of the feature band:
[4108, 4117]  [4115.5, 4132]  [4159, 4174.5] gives -1.76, 7.31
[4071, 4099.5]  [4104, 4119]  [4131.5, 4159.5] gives 2.72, 7.95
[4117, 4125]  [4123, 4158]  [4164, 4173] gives -1.54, 8.33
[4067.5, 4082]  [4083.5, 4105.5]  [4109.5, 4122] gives 5.11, 7.79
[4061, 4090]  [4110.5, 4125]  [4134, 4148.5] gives 1.68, 8.62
